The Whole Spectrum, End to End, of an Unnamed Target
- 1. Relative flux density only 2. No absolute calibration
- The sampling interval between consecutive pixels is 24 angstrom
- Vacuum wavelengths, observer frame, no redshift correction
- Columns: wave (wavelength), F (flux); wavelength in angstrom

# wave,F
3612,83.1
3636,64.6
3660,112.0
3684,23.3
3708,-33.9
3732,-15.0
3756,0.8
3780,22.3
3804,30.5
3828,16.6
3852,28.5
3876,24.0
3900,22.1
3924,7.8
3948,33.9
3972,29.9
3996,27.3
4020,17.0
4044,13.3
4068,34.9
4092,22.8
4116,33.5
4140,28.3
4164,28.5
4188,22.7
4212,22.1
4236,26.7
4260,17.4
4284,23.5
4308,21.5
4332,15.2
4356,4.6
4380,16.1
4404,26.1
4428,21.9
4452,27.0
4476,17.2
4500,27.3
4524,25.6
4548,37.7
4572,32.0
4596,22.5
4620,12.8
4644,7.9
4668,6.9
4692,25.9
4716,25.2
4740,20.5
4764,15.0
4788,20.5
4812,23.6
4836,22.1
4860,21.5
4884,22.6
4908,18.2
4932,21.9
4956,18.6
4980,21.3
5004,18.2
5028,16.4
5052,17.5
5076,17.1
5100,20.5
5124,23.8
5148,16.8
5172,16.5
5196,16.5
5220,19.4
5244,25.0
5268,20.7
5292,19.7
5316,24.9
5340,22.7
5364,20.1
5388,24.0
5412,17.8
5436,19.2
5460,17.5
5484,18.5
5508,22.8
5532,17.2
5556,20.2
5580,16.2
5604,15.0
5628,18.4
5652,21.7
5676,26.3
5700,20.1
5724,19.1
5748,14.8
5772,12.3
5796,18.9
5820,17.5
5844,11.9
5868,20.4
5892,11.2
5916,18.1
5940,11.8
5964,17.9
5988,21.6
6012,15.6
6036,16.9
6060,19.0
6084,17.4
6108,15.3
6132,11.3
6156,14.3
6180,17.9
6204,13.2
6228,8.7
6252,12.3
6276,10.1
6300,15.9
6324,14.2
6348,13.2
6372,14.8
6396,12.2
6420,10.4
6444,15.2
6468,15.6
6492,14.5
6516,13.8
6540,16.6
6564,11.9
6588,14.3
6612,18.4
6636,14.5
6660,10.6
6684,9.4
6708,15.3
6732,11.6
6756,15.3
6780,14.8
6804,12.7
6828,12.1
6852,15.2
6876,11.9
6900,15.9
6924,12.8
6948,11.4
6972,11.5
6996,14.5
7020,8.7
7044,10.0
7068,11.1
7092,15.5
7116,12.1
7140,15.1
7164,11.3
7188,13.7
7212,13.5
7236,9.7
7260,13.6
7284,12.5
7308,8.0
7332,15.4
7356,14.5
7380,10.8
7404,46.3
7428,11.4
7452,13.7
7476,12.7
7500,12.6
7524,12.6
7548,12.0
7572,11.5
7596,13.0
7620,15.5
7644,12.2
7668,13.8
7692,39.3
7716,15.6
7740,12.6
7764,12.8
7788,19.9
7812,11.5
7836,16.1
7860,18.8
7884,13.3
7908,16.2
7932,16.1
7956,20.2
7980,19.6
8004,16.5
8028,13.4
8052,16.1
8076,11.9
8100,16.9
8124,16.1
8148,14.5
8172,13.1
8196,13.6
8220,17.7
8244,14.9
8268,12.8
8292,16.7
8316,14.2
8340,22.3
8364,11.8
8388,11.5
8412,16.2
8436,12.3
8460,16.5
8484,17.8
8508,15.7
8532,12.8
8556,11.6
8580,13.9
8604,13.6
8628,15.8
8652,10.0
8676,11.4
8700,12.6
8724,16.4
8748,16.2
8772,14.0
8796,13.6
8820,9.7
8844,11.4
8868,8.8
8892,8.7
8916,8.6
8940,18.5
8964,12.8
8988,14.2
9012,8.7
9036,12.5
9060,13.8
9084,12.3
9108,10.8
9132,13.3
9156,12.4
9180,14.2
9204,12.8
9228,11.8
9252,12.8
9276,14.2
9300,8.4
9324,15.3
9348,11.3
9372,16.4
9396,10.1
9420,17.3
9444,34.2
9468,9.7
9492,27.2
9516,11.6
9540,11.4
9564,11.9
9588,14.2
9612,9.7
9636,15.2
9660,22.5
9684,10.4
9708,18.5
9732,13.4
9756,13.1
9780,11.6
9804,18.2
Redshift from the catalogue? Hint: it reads 0.987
